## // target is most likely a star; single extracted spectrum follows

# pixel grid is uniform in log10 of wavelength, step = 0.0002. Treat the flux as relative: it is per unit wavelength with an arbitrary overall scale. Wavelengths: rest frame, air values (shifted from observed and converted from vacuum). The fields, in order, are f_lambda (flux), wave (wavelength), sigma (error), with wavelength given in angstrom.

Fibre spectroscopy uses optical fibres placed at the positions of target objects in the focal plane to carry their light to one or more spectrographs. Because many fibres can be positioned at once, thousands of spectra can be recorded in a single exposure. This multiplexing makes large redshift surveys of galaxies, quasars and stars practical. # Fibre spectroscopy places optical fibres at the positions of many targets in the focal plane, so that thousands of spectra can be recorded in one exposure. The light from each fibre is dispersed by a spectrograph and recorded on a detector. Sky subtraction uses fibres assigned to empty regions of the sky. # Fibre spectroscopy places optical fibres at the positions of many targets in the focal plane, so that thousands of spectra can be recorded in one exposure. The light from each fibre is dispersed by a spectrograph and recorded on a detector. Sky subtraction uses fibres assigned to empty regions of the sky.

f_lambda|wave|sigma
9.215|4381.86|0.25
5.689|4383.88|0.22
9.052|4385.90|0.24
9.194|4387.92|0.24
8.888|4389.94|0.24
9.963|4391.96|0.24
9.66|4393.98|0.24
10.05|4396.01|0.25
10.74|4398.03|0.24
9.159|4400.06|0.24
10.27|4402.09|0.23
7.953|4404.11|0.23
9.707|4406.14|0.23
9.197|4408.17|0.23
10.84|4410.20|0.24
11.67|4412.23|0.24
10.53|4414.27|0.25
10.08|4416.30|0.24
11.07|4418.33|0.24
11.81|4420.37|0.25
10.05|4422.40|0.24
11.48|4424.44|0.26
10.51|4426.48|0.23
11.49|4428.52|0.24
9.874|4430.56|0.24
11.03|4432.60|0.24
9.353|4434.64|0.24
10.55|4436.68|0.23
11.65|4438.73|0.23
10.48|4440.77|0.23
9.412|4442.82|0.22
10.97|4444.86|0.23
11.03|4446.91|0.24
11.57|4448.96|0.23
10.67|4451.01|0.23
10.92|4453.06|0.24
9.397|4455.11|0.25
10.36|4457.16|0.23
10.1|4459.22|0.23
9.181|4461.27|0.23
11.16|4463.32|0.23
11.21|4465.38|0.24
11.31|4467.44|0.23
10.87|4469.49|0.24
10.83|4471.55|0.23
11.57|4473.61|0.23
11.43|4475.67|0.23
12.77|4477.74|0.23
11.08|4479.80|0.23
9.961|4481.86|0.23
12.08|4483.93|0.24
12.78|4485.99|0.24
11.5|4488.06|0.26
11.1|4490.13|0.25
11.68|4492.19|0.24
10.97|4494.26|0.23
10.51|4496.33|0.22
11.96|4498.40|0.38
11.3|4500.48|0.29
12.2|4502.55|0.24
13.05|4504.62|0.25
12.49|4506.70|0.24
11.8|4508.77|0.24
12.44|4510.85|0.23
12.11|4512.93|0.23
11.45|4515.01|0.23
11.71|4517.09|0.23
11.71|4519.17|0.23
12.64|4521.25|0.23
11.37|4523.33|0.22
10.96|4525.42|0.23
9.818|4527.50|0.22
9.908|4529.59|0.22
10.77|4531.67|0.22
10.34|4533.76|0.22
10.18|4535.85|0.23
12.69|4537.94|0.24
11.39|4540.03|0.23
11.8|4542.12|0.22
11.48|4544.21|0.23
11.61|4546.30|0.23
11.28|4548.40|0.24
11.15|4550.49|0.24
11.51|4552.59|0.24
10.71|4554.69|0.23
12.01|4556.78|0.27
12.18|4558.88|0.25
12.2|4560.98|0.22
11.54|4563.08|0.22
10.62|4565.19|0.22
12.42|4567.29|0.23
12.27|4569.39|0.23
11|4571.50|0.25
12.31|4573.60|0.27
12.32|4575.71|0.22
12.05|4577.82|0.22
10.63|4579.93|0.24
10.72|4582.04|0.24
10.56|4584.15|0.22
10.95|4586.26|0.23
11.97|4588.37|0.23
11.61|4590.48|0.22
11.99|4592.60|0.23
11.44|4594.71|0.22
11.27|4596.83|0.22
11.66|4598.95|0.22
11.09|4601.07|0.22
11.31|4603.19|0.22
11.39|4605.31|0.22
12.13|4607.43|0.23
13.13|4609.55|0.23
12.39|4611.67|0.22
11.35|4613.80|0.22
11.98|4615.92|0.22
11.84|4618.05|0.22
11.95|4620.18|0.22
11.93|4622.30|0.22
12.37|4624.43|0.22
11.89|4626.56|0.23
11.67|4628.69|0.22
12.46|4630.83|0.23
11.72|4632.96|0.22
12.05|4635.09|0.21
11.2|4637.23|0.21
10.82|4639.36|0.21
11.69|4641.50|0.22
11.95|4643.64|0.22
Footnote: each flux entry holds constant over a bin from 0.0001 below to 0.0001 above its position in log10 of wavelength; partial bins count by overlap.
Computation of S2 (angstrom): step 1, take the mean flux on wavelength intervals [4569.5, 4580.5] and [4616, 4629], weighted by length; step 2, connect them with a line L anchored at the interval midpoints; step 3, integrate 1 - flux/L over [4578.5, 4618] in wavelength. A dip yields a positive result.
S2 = 1.0 angstrom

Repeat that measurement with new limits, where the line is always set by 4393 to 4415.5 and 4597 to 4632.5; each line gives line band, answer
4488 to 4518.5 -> -2.47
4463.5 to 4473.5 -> -0.52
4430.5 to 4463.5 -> -0.27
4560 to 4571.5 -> -0.29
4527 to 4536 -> 0.73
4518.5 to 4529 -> -0.15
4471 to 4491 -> -1.60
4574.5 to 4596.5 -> 0.38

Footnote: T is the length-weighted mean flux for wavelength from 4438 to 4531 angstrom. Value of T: 11.2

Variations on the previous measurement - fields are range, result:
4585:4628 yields 11.8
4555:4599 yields 11.6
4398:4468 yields 10.5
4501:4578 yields 11.6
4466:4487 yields 11.5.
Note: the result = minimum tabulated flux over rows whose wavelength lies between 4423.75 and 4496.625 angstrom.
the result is 9.181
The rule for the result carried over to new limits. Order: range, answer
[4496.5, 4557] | 9.818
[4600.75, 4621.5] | 11.09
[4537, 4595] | 10.56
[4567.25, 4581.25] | 10.63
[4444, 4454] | 10.67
